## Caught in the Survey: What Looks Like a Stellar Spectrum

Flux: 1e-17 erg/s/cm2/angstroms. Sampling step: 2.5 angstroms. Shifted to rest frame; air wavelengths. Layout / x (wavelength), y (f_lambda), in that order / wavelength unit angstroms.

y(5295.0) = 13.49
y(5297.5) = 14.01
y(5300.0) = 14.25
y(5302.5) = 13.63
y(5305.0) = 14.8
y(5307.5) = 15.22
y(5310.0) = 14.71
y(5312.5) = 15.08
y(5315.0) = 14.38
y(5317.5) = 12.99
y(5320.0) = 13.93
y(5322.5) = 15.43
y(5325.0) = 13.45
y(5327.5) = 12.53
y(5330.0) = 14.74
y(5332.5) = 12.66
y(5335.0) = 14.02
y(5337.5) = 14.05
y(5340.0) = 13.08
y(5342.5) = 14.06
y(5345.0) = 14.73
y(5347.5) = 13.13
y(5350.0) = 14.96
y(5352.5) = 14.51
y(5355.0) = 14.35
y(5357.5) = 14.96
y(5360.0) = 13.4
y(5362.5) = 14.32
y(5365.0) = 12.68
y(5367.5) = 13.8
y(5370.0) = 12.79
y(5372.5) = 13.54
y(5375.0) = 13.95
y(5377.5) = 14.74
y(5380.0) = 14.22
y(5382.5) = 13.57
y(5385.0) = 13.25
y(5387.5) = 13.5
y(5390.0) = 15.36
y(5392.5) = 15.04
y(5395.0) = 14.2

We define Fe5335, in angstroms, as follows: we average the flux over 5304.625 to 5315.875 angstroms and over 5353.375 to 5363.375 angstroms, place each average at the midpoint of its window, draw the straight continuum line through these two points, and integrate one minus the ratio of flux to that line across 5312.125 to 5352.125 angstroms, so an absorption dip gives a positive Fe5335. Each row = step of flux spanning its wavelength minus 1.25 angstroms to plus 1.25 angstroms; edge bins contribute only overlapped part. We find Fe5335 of 1.8 angstroms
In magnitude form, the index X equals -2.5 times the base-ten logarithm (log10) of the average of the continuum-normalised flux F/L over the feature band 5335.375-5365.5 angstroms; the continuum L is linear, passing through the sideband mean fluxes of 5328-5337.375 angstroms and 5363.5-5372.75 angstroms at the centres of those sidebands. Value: -0.047 mag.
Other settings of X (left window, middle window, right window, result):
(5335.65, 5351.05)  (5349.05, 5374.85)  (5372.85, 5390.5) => 0.01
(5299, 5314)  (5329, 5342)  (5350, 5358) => 0.07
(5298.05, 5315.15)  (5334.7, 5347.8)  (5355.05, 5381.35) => 0.02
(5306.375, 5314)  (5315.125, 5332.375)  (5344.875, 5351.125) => 0.07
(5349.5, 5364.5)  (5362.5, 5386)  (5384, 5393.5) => 0.05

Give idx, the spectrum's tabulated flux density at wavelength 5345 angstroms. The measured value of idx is 14.73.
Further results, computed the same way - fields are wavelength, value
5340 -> 13.08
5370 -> 12.79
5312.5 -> 15.08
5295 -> 13.49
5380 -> 14.22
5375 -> 13.95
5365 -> 12.68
